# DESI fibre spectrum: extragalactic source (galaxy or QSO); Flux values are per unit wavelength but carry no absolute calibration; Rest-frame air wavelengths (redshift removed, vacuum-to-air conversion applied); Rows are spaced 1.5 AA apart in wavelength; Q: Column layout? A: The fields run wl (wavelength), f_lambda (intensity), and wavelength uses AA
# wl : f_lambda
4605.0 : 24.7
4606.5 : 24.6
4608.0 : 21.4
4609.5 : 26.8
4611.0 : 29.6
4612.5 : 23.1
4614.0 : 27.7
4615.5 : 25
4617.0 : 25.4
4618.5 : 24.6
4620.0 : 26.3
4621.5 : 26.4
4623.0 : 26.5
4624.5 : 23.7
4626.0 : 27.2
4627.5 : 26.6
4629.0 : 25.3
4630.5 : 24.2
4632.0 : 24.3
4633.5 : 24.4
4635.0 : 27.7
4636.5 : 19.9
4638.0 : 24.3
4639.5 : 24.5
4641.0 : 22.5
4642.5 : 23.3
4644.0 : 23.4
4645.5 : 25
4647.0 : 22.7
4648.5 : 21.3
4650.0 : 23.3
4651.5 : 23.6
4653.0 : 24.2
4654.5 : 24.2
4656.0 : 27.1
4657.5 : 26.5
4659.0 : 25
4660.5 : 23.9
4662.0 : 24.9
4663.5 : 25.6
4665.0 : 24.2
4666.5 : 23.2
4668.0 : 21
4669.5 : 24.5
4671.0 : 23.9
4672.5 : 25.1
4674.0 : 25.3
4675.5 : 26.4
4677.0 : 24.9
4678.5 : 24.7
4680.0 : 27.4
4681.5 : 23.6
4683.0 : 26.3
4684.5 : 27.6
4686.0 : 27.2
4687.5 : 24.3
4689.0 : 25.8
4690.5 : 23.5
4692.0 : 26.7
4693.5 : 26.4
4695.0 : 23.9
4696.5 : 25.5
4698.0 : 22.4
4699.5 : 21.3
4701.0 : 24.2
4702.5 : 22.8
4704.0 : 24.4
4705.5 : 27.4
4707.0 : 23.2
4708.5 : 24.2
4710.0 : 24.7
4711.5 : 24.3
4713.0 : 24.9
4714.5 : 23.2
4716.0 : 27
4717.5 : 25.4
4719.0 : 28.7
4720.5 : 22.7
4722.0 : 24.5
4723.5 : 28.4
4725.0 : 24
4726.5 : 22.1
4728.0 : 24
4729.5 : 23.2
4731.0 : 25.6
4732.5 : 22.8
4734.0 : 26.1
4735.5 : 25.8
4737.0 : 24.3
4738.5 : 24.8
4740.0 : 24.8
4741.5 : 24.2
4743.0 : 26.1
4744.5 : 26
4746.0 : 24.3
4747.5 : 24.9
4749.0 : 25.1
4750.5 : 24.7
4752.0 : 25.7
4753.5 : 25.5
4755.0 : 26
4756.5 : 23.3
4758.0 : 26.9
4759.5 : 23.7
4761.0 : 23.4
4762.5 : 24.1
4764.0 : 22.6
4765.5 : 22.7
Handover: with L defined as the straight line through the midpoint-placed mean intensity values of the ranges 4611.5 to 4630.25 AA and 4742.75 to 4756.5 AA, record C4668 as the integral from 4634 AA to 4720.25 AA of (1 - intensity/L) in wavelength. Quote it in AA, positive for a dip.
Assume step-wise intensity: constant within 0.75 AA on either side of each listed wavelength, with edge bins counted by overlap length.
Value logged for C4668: 3.0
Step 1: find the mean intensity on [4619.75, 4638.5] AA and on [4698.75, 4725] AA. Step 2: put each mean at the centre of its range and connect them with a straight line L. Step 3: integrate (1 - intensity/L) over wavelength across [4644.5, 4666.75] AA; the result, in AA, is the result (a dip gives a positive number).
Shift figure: 0.6 AA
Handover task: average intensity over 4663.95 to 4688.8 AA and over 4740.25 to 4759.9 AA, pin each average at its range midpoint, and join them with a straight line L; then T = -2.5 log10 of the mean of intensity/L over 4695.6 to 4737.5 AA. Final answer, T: 0.023 mag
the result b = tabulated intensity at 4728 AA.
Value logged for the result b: 24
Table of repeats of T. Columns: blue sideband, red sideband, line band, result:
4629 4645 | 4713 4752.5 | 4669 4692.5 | -0.05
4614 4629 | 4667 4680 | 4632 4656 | 0.07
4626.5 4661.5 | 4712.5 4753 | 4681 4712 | 0.00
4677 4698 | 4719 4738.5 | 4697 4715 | 0.05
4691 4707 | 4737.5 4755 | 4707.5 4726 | -0.02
